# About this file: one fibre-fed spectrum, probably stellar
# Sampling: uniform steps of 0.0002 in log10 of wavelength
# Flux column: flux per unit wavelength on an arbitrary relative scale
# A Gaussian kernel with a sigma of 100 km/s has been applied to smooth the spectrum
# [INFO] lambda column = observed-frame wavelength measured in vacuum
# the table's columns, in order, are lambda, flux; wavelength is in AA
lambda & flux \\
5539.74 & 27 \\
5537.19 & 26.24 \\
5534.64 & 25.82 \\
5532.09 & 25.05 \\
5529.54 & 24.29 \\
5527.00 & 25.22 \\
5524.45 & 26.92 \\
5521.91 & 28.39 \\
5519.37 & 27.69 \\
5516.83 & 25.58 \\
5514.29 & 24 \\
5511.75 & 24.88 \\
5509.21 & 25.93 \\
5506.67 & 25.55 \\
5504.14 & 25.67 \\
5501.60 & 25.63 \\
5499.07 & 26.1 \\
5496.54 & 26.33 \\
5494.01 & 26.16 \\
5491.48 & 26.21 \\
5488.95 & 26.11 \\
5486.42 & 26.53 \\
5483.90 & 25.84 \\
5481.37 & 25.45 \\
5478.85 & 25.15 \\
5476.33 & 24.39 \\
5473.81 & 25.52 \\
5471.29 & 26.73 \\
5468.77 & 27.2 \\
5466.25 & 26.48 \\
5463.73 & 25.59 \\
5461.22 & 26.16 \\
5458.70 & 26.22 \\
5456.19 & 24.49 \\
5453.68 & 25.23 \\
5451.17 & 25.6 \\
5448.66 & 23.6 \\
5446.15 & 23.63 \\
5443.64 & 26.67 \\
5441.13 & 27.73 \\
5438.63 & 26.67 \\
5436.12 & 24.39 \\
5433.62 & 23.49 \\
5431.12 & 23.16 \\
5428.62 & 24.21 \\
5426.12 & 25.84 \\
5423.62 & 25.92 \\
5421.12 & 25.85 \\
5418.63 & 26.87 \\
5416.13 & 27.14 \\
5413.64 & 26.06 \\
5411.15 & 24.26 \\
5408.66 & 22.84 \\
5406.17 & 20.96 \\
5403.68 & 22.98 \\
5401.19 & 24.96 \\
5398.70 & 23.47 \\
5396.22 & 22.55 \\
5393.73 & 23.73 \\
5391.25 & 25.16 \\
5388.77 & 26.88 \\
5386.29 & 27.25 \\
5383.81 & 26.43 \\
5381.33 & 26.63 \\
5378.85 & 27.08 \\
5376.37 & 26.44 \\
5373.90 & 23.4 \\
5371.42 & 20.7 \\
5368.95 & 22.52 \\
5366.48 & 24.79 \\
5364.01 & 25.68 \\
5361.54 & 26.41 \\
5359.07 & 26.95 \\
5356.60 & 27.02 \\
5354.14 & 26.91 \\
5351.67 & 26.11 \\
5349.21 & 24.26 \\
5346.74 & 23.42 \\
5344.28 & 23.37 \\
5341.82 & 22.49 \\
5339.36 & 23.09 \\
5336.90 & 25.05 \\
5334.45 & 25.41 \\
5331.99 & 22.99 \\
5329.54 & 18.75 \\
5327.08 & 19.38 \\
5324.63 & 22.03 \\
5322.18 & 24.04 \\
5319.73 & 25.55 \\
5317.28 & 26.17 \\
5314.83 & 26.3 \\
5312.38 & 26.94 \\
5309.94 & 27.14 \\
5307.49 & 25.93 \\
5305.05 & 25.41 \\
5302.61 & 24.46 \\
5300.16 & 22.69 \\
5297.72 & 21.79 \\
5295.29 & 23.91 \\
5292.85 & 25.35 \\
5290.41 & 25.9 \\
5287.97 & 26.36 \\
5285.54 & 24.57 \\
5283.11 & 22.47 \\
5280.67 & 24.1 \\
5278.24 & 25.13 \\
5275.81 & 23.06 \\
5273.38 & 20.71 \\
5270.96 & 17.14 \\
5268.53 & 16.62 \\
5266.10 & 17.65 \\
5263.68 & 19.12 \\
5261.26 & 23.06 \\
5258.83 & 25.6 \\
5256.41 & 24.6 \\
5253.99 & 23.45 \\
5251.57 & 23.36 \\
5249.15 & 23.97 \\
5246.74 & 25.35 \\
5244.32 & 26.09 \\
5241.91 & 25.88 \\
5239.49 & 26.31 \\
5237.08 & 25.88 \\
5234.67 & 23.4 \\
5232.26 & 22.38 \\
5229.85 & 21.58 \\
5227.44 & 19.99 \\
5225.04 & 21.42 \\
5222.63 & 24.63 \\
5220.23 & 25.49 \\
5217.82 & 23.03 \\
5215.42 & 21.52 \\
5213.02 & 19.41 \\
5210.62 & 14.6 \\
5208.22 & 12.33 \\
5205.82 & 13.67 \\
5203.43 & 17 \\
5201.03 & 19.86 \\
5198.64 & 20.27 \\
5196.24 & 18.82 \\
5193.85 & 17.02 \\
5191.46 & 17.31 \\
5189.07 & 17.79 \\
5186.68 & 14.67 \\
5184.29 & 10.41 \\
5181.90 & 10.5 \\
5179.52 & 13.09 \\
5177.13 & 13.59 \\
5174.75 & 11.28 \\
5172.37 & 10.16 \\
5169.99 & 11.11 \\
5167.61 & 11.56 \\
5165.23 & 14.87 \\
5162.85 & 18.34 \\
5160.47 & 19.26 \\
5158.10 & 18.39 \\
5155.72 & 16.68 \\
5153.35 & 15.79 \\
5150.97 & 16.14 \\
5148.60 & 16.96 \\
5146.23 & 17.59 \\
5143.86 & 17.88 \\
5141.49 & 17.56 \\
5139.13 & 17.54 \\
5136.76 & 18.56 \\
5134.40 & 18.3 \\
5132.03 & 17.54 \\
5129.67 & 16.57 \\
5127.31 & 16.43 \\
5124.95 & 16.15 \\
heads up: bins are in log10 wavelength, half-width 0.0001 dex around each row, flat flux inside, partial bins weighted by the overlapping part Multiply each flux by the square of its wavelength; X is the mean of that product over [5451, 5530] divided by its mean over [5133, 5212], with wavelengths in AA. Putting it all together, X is 1.85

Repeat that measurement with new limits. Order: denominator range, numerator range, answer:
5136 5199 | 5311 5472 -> 1.74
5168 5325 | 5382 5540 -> 1.31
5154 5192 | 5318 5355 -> 1.75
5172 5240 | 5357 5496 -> 1.50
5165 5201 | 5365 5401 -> 1.86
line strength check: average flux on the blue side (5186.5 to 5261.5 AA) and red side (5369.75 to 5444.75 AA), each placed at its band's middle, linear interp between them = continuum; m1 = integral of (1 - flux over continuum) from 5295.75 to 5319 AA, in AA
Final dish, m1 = -2.2 AA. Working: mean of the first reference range 21.3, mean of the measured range 25.2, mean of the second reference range 25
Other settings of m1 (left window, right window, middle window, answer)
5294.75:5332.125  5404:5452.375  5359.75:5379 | -0.1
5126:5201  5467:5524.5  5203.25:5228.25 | -2.7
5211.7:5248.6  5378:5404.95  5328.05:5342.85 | 1.0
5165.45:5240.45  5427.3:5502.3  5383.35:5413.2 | -0.9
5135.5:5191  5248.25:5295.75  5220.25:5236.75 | -2.4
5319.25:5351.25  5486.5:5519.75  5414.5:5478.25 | -1.7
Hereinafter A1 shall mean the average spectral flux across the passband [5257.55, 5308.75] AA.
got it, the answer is 22.9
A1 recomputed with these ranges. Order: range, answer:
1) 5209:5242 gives 22.3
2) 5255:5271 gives 20.8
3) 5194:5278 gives 21.4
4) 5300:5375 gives 24.4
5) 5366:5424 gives 24.8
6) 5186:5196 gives 17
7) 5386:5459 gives 24.9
